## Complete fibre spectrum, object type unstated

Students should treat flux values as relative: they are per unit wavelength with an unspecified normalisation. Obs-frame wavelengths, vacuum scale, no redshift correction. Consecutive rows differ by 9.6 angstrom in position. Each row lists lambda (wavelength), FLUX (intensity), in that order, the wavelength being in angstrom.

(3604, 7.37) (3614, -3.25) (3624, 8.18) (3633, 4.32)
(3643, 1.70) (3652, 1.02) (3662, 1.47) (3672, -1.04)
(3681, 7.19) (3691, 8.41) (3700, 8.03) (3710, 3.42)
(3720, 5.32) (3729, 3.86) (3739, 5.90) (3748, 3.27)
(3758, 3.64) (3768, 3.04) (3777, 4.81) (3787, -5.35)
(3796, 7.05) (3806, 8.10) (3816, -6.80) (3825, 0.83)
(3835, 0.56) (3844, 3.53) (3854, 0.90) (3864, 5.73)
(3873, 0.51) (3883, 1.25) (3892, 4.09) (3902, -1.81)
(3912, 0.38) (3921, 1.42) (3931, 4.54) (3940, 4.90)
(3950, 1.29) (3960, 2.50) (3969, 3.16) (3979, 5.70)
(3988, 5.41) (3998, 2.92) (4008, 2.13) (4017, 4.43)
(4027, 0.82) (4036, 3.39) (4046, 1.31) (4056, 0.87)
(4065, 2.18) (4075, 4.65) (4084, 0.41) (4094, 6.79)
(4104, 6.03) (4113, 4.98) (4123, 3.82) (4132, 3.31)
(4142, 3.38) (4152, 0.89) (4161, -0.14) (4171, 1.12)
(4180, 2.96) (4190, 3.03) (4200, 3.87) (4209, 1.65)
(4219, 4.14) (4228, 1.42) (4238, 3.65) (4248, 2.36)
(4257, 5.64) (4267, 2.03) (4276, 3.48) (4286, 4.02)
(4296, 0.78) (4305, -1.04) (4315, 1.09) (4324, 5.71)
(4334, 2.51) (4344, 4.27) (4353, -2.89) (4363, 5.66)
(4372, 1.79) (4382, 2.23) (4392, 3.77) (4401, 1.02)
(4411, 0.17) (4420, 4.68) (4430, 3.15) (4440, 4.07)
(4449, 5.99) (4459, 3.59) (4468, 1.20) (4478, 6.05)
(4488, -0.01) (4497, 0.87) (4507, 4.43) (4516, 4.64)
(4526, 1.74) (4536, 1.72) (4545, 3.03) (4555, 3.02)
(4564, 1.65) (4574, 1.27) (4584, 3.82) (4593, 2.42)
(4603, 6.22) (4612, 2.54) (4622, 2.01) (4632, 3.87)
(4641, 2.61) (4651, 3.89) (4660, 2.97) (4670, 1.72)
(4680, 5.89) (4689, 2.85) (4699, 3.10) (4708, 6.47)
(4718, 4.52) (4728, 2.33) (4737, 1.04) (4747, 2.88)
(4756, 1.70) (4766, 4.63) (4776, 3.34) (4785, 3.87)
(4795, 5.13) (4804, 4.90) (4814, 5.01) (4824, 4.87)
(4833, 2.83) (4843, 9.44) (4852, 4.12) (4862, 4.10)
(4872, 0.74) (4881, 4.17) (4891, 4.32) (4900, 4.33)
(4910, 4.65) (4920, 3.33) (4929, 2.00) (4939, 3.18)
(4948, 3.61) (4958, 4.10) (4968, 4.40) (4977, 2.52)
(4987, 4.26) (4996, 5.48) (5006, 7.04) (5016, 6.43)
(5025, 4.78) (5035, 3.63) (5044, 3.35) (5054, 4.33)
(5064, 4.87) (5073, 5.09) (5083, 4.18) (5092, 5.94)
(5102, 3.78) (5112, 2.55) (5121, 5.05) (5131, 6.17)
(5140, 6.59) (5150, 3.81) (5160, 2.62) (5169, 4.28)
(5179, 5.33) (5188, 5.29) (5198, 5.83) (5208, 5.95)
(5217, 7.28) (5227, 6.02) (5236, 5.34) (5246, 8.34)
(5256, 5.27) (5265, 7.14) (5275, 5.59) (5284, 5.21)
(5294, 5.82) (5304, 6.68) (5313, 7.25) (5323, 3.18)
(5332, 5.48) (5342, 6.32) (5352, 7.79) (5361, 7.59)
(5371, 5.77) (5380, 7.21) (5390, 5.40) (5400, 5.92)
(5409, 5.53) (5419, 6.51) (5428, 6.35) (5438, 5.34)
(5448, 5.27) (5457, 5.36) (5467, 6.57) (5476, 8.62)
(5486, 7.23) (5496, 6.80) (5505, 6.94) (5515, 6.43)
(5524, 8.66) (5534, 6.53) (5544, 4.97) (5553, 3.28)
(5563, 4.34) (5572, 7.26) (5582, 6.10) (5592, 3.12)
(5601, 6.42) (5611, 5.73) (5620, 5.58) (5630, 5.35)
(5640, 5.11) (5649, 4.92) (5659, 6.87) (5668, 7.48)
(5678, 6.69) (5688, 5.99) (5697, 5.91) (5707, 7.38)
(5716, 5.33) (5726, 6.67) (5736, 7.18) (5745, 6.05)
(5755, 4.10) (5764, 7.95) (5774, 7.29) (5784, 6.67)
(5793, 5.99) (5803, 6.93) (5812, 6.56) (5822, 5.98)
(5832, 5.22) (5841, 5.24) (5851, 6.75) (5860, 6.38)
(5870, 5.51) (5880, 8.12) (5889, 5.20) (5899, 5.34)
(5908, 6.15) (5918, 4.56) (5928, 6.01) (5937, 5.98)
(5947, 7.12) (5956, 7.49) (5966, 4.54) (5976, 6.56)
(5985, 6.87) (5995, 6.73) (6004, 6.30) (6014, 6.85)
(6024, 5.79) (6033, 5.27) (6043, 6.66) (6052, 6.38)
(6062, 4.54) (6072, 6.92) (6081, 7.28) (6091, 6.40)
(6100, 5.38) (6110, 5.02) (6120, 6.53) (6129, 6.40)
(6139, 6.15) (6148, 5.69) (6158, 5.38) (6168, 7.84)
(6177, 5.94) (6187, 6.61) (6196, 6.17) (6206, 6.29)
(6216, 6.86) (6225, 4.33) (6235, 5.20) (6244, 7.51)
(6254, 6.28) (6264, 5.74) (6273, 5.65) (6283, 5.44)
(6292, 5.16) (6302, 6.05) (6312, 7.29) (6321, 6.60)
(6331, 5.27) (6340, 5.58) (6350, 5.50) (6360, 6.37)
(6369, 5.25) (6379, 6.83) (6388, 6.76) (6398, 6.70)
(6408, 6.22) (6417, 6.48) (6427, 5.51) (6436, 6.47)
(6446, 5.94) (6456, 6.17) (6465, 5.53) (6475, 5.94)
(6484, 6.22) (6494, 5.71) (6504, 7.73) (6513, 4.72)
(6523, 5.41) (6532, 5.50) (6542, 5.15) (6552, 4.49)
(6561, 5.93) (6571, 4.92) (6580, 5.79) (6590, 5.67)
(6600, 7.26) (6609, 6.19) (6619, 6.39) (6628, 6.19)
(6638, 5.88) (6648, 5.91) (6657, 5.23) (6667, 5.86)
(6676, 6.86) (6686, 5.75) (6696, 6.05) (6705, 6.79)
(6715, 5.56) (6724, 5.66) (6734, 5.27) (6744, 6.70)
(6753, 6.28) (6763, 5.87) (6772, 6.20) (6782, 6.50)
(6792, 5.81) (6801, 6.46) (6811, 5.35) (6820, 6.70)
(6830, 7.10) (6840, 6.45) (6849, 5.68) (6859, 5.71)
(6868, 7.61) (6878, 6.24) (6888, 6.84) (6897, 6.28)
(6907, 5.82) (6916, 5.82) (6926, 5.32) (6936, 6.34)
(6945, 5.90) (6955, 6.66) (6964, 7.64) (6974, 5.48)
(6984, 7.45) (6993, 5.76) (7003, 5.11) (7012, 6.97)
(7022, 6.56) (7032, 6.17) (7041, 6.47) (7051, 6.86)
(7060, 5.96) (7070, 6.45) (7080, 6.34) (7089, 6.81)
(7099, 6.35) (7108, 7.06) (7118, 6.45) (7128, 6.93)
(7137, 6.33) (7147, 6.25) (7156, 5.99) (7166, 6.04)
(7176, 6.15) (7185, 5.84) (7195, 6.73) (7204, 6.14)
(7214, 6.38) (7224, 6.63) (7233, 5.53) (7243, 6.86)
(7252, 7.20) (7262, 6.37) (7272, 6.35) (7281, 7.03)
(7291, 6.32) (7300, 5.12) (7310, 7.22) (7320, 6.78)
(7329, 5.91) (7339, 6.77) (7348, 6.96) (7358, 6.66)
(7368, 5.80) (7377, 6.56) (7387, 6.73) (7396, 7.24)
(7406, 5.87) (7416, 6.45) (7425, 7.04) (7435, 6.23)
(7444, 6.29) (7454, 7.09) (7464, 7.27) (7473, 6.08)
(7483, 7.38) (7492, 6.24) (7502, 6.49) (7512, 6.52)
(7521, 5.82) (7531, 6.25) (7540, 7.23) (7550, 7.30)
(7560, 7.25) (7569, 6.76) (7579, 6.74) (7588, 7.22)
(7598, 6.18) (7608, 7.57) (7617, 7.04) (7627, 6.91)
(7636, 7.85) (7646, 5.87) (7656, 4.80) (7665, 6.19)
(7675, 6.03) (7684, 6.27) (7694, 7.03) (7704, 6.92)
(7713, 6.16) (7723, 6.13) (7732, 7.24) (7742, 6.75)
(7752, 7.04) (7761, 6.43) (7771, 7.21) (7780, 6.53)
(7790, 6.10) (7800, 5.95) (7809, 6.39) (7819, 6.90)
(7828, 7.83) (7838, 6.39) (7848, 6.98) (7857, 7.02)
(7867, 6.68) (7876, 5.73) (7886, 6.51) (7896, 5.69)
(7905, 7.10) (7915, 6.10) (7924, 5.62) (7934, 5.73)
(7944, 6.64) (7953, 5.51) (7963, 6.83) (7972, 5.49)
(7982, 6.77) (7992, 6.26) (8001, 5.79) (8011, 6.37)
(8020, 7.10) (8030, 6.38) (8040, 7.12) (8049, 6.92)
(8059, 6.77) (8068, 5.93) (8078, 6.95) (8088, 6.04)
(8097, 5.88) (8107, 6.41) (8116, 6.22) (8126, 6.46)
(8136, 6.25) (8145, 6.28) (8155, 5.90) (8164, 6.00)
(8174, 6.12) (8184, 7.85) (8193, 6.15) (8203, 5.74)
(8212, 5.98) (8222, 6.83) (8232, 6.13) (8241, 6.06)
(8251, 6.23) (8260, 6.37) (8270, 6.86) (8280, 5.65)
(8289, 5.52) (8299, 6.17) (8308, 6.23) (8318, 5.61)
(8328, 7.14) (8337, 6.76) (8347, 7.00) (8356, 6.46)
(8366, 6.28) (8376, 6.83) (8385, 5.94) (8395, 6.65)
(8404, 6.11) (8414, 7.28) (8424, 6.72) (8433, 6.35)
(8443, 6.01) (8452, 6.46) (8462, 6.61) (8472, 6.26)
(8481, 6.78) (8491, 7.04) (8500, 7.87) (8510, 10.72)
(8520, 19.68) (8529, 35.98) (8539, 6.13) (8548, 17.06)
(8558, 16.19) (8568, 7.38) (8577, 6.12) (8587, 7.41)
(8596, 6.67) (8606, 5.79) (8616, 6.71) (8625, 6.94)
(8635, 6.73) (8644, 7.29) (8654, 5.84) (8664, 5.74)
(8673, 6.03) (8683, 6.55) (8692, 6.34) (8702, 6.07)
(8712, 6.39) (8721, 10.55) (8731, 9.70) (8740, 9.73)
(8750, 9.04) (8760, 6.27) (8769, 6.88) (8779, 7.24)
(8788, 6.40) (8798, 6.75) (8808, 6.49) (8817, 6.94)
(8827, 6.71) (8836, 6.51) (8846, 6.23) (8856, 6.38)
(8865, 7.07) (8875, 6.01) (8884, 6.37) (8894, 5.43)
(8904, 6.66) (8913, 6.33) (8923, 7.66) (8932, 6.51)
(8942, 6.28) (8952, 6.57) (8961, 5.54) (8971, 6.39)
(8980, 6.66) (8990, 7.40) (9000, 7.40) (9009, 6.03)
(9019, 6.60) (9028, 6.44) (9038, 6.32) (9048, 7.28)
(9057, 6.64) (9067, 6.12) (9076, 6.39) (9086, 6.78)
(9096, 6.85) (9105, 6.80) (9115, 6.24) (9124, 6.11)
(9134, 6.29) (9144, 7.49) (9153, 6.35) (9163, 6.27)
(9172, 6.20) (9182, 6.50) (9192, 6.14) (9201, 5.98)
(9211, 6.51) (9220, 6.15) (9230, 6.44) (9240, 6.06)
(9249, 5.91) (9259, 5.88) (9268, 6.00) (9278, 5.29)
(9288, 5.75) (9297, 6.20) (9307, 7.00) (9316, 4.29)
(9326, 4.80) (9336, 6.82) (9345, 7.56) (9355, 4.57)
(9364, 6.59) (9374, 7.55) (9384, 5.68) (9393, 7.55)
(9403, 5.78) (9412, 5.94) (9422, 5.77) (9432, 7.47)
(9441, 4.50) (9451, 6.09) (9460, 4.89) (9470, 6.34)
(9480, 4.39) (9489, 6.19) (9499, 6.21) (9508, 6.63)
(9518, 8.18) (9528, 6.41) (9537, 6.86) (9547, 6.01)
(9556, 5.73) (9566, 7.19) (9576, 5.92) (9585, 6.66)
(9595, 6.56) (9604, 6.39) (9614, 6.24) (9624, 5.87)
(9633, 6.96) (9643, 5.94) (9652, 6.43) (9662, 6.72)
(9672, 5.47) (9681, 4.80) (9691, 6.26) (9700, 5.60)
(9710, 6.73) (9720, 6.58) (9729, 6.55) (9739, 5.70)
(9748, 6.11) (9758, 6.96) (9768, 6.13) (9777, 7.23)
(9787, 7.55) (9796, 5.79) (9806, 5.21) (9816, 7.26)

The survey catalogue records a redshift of 0.30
